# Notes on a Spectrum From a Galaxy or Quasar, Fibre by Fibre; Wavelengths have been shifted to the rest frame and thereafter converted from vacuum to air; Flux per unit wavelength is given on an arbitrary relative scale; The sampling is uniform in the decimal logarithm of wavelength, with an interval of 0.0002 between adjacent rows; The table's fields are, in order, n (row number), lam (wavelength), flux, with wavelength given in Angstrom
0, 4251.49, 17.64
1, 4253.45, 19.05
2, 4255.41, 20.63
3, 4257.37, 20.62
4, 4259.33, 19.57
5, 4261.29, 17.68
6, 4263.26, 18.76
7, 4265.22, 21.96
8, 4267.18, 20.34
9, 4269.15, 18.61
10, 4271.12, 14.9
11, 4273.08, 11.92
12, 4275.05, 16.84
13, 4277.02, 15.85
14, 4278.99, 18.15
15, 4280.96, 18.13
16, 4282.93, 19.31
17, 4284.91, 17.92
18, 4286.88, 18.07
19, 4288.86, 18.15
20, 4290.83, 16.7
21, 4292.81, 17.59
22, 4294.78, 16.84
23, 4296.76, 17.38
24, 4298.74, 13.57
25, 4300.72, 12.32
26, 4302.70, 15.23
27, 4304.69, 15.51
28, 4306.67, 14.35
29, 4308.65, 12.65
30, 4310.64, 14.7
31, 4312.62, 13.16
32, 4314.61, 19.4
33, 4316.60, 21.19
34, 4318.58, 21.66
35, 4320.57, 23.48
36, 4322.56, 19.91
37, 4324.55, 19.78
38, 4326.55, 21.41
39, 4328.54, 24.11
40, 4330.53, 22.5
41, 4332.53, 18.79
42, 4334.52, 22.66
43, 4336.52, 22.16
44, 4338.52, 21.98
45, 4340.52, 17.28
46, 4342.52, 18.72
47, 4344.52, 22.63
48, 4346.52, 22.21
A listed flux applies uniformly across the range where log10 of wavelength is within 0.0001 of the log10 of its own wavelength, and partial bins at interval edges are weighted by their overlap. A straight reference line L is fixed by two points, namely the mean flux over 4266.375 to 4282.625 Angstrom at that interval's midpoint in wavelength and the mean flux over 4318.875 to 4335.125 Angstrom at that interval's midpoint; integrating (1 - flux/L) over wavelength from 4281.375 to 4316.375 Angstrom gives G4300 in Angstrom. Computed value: 5.1 Angstrom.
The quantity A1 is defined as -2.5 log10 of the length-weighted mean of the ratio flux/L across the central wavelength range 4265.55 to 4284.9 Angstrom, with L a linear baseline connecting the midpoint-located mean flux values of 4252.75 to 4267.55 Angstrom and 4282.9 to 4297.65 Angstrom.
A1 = 0.08 mag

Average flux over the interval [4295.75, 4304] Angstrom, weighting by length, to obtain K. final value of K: 14.6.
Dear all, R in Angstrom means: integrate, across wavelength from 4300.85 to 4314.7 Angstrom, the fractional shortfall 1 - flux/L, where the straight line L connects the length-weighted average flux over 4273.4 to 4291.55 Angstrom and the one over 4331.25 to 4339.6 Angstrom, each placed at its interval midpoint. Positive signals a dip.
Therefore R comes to 3.43 Angstrom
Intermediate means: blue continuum 17.5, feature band 14.5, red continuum 21.4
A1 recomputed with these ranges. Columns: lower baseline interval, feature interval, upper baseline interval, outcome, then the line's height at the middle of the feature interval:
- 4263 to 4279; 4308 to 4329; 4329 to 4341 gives 0.058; 20.2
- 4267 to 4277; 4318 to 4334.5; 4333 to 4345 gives -0.088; 19.9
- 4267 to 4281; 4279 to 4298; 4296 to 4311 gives -0.147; 15.5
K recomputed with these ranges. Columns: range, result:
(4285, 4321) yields 16.7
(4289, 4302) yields 15.9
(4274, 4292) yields 17.7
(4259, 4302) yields 17.2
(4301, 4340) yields 19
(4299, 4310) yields 14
